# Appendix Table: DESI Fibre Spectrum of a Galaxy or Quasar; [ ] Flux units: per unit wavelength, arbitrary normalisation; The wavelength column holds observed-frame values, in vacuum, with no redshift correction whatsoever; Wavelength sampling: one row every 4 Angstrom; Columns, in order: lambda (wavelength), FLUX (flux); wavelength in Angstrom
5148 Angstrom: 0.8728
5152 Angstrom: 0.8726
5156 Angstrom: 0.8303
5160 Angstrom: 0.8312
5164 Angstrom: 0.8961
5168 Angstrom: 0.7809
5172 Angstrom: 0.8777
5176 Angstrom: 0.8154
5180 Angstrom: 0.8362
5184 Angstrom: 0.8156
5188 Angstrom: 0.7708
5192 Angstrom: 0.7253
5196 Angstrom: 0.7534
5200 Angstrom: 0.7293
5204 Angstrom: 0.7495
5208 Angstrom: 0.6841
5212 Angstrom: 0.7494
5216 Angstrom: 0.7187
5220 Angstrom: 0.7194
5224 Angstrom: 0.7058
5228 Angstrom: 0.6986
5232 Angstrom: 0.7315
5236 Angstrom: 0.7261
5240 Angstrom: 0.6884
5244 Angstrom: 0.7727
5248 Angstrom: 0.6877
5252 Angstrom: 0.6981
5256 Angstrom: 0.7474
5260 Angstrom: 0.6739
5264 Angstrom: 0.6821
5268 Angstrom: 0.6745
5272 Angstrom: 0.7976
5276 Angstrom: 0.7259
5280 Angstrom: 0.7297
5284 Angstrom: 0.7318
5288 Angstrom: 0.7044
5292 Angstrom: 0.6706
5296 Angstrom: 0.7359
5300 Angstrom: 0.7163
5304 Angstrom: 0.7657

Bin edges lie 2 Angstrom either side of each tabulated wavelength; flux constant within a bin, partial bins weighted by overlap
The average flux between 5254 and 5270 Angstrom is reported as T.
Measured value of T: 0.694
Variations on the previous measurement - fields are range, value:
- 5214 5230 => 0.711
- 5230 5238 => 0.729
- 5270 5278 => 0.762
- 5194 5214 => 0.733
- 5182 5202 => 0.759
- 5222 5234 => 0.712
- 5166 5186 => 0.825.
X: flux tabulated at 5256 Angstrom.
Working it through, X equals 0.7474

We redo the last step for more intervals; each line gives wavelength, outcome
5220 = 0.7194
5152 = 0.8726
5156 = 0.8303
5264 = 0.6821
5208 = 0.6841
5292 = 0.6706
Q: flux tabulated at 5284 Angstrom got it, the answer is 0.7318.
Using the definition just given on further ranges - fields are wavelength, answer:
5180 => 0.8362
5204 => 0.7495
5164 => 0.8961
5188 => 0.7708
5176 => 0.8154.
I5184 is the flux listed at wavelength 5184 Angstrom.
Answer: 0.8156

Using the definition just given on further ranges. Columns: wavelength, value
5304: 0.7657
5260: 0.6739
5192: 0.7253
